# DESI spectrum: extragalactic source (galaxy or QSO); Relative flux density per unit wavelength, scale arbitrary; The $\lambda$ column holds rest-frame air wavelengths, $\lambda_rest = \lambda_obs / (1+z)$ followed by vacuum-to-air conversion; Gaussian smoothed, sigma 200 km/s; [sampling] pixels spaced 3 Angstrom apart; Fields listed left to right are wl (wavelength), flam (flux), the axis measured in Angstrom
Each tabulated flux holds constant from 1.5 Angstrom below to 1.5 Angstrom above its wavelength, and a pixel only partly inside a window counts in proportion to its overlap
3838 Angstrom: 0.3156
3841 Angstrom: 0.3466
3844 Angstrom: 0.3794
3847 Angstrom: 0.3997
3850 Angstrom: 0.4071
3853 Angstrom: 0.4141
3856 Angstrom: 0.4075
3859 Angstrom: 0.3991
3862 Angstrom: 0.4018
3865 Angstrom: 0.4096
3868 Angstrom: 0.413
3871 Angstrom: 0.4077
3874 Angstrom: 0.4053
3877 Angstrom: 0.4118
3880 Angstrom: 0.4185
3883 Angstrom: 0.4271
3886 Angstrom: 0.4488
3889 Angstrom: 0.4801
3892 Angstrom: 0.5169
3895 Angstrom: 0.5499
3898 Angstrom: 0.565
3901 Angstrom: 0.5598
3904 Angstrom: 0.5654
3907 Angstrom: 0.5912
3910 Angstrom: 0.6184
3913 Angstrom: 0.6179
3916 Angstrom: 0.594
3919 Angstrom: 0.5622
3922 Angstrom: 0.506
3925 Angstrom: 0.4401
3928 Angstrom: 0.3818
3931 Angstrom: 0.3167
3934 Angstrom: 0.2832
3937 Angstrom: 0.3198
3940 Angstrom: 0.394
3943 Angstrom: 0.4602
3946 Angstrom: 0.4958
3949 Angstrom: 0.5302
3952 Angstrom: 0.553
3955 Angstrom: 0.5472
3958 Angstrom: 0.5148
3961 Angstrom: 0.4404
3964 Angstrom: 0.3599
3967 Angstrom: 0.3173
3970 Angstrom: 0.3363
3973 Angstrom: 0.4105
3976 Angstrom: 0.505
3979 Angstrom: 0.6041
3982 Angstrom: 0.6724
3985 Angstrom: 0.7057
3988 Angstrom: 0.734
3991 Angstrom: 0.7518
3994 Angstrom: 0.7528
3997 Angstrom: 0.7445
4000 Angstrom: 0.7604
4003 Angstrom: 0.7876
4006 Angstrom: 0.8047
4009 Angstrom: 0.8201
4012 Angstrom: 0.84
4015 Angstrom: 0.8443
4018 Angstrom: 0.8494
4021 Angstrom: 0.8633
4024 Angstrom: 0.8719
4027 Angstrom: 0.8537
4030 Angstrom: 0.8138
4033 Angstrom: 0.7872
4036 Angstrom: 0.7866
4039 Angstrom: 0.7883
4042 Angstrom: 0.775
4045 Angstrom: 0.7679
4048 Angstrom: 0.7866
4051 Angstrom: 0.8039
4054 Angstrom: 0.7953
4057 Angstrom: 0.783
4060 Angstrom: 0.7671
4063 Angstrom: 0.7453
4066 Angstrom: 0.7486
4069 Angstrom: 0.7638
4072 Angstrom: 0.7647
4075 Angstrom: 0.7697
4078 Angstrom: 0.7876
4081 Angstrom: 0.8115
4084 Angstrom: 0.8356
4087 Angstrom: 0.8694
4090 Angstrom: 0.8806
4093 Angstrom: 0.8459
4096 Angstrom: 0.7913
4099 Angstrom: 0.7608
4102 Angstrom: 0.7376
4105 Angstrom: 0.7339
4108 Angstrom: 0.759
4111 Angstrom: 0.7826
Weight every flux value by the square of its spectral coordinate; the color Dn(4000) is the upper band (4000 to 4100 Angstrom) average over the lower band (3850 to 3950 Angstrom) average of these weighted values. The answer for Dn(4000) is 1.87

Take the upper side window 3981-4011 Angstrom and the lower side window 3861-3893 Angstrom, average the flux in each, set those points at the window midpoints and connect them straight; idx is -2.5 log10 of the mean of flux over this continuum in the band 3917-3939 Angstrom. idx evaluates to 0.36 mag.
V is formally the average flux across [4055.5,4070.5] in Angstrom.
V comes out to 0.762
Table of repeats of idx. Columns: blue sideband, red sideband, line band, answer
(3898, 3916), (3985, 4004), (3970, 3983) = 0.35 mag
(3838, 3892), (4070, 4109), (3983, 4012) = -0.20 mag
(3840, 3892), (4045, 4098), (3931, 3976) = 0.33 mag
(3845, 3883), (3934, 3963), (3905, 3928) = -0.24 mag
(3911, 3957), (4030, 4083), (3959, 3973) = 0.42 mag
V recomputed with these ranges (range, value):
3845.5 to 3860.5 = 0.405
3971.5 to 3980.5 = 0.507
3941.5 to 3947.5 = 0.478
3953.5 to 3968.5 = 0.436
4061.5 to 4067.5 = 0.747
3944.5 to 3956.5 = 0.532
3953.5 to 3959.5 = 0.531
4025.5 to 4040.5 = 0.806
